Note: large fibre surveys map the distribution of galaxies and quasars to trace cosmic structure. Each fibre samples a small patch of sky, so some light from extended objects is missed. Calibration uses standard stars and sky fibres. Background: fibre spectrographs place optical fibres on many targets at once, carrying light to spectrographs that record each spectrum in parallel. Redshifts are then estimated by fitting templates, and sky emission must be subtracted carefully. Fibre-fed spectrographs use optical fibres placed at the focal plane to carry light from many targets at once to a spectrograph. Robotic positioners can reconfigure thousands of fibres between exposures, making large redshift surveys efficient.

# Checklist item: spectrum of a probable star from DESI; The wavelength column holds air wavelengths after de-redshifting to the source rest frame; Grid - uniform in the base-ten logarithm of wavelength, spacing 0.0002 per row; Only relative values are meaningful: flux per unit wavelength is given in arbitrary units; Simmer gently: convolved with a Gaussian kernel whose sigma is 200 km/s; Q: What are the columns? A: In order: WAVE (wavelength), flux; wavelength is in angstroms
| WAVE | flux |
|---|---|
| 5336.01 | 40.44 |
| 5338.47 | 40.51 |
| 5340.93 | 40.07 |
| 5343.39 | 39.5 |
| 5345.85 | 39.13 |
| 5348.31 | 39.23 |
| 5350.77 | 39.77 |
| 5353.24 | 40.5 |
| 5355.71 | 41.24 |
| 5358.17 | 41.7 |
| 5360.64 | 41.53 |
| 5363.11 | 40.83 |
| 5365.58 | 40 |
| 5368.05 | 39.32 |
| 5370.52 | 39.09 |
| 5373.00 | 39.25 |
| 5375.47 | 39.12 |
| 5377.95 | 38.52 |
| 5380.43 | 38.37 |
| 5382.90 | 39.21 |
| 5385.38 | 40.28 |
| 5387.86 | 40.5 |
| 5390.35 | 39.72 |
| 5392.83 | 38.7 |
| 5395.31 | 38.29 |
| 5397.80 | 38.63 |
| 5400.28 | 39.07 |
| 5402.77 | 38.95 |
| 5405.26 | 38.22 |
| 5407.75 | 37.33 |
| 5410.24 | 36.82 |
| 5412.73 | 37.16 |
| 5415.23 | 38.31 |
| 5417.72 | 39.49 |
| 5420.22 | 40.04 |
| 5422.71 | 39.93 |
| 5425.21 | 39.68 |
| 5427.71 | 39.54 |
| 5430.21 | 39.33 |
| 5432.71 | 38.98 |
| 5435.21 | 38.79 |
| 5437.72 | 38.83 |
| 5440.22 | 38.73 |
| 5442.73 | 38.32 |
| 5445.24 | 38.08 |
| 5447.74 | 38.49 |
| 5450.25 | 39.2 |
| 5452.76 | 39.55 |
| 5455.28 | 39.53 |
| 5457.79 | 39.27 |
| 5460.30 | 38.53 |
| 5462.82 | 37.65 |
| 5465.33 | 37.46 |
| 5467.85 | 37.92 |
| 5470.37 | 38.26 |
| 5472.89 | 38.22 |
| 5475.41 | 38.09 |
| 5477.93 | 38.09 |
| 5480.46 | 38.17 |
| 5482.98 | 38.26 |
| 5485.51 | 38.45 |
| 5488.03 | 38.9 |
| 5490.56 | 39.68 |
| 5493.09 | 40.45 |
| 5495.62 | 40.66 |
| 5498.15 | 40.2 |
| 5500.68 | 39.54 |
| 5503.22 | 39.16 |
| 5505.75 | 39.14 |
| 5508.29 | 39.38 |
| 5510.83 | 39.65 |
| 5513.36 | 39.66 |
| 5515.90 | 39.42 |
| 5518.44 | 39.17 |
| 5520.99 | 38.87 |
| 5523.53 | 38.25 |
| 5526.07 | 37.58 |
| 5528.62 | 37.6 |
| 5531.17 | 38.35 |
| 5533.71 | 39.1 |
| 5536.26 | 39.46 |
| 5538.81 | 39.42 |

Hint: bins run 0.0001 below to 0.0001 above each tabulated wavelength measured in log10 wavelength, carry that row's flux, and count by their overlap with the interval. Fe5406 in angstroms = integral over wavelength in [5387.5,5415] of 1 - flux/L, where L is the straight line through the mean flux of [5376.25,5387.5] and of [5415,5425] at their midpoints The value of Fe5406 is 0.7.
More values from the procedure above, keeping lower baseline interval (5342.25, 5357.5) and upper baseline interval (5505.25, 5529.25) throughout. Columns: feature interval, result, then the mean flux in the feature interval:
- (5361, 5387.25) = 0.2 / 39.5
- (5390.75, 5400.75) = 0.2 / 38.8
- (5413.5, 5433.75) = 0.1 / 39.4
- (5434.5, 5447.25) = 0.3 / 38.5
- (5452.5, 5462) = 0.0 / 39.1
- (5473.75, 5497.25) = 0.1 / 39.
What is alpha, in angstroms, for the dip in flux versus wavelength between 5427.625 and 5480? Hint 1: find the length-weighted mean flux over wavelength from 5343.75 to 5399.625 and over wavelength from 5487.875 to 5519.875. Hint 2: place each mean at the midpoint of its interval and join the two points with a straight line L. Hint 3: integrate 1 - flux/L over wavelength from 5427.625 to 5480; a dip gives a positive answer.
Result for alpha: 1.40 angstroms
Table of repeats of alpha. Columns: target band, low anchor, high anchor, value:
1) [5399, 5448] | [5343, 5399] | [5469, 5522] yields 0.9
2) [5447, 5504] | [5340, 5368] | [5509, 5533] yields 0.5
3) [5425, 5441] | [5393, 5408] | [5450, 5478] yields -0.3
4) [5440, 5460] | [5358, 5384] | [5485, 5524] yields 0.3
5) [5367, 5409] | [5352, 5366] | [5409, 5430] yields 1.1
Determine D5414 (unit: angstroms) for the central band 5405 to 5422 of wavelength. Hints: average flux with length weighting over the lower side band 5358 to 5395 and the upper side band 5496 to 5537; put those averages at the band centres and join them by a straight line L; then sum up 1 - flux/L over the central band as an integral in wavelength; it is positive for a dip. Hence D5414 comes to 0.54 angstroms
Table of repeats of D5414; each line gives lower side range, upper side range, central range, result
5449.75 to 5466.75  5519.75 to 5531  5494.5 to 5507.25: -0.47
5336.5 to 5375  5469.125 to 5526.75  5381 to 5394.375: 0.09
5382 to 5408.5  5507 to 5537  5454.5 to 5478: 0.39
